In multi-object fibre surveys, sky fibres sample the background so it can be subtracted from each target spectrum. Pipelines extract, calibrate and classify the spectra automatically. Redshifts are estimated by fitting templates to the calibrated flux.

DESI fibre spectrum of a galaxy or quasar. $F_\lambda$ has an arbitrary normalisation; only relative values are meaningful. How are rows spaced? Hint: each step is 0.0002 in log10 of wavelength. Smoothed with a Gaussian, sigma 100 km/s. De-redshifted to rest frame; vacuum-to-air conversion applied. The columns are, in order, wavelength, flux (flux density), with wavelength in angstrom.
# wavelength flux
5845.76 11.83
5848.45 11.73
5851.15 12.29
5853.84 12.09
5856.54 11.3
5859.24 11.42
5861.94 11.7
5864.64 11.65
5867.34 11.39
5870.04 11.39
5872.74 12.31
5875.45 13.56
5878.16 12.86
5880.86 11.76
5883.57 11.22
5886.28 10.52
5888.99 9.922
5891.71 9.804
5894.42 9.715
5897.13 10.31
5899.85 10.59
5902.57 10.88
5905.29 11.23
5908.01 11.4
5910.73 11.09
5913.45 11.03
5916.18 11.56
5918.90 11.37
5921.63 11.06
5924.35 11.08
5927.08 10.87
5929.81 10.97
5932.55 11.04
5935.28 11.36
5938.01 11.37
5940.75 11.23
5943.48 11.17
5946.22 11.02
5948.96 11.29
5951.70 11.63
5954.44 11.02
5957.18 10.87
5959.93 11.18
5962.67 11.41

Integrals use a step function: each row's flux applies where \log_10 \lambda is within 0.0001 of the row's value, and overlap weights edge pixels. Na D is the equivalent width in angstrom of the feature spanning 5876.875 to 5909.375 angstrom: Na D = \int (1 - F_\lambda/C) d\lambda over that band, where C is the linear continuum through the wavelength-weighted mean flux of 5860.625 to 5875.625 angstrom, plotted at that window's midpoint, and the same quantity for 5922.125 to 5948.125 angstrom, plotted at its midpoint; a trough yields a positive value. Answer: 2.11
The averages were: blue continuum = 11.9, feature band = 10.8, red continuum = 11.1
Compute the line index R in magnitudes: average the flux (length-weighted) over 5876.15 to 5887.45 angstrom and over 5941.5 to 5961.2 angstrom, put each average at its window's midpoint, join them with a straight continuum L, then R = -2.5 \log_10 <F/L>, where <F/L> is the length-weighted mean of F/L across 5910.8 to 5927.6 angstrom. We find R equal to 0.02 mag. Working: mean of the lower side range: 11.7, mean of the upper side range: 11.2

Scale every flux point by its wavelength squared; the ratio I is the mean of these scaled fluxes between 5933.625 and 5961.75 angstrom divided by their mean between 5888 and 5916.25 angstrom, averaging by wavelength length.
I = 1.1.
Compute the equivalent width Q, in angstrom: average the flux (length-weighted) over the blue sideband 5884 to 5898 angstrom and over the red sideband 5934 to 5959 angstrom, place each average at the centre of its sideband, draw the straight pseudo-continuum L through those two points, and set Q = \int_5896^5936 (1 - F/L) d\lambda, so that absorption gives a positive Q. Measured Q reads -1.7 angstrom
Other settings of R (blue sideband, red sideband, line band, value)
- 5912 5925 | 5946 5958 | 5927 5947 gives 0.01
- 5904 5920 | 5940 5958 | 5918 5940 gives 0.01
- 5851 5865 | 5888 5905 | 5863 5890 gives -0.06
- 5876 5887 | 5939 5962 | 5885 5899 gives 0.16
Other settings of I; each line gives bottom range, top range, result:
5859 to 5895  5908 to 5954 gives 1.00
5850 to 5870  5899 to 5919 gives 0.97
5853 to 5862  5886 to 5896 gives 0.87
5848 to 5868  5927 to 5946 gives 0.98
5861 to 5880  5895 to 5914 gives 0.91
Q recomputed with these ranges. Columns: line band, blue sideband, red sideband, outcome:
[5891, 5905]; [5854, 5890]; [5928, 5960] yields 1.4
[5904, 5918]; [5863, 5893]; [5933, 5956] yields 0.1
